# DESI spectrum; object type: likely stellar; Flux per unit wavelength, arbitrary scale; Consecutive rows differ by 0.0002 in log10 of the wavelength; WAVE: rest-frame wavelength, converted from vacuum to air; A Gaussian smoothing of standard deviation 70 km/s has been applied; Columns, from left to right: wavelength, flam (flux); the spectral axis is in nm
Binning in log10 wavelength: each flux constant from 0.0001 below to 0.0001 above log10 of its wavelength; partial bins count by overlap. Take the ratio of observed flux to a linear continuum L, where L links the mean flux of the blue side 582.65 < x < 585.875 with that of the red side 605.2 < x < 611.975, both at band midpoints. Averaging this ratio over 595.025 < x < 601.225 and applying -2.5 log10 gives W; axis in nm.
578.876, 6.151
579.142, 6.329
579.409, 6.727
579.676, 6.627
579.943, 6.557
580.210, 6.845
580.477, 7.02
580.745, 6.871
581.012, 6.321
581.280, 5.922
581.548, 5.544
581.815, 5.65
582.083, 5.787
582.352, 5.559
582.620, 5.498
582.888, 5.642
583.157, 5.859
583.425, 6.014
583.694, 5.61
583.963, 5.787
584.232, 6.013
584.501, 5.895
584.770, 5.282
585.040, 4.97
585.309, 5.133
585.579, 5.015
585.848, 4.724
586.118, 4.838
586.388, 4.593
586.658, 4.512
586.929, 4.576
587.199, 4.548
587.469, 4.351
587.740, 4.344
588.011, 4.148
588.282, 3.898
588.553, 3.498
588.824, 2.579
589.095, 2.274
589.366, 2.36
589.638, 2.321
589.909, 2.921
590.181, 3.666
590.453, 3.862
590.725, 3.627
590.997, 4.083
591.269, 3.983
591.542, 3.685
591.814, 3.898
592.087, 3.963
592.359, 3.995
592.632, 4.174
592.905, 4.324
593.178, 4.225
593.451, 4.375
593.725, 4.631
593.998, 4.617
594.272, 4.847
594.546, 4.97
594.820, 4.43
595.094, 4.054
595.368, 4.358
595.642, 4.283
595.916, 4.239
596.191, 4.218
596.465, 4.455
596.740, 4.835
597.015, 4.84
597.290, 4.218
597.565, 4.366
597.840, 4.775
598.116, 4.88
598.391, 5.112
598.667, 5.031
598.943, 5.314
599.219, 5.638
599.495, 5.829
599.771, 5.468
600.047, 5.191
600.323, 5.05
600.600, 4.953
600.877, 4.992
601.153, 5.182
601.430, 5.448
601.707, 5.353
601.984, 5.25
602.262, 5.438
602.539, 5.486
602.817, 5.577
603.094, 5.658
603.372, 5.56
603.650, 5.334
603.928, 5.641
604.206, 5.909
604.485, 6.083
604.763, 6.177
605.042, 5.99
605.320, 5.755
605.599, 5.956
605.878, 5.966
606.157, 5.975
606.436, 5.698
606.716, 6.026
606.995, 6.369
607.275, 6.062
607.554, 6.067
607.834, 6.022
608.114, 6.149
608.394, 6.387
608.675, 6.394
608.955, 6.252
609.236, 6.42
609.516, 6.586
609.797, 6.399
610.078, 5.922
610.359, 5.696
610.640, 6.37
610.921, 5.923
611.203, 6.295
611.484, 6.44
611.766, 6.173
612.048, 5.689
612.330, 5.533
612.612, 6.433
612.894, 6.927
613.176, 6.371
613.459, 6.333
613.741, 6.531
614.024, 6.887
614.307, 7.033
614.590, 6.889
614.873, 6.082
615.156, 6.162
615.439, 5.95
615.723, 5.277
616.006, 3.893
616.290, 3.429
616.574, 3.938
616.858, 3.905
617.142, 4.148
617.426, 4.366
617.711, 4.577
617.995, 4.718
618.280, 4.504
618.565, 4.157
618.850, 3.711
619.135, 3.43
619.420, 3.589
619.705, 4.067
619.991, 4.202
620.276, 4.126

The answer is 0.21 mag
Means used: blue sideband 5.52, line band 4.84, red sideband 6.13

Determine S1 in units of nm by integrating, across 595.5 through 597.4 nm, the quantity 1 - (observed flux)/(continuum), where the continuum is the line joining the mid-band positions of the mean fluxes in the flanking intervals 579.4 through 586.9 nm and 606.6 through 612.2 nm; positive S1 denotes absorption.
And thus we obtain 0.48 nm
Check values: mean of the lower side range 5.71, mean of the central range 4.45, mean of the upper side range 6.18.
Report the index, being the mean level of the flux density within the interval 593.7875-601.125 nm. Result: 4.81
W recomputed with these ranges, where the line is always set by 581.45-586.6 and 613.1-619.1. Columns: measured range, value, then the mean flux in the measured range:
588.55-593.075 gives 0.467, 3.49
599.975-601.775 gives 0.024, 5.16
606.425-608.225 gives -0.166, 6.08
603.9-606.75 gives -0.136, 5.93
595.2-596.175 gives 0.237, 4.28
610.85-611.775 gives -0.201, 6.23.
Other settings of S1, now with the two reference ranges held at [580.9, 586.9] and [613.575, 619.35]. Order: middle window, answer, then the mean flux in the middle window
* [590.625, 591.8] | 0.33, 3.86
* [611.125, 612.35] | -0.25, 6.06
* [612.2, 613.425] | -0.32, 6.32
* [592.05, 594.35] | 0.41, 4.36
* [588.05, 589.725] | 0.77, 2.91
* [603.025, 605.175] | -0.27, 5.8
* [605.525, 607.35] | -0.32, 6.01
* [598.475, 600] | -0.06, 5.43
